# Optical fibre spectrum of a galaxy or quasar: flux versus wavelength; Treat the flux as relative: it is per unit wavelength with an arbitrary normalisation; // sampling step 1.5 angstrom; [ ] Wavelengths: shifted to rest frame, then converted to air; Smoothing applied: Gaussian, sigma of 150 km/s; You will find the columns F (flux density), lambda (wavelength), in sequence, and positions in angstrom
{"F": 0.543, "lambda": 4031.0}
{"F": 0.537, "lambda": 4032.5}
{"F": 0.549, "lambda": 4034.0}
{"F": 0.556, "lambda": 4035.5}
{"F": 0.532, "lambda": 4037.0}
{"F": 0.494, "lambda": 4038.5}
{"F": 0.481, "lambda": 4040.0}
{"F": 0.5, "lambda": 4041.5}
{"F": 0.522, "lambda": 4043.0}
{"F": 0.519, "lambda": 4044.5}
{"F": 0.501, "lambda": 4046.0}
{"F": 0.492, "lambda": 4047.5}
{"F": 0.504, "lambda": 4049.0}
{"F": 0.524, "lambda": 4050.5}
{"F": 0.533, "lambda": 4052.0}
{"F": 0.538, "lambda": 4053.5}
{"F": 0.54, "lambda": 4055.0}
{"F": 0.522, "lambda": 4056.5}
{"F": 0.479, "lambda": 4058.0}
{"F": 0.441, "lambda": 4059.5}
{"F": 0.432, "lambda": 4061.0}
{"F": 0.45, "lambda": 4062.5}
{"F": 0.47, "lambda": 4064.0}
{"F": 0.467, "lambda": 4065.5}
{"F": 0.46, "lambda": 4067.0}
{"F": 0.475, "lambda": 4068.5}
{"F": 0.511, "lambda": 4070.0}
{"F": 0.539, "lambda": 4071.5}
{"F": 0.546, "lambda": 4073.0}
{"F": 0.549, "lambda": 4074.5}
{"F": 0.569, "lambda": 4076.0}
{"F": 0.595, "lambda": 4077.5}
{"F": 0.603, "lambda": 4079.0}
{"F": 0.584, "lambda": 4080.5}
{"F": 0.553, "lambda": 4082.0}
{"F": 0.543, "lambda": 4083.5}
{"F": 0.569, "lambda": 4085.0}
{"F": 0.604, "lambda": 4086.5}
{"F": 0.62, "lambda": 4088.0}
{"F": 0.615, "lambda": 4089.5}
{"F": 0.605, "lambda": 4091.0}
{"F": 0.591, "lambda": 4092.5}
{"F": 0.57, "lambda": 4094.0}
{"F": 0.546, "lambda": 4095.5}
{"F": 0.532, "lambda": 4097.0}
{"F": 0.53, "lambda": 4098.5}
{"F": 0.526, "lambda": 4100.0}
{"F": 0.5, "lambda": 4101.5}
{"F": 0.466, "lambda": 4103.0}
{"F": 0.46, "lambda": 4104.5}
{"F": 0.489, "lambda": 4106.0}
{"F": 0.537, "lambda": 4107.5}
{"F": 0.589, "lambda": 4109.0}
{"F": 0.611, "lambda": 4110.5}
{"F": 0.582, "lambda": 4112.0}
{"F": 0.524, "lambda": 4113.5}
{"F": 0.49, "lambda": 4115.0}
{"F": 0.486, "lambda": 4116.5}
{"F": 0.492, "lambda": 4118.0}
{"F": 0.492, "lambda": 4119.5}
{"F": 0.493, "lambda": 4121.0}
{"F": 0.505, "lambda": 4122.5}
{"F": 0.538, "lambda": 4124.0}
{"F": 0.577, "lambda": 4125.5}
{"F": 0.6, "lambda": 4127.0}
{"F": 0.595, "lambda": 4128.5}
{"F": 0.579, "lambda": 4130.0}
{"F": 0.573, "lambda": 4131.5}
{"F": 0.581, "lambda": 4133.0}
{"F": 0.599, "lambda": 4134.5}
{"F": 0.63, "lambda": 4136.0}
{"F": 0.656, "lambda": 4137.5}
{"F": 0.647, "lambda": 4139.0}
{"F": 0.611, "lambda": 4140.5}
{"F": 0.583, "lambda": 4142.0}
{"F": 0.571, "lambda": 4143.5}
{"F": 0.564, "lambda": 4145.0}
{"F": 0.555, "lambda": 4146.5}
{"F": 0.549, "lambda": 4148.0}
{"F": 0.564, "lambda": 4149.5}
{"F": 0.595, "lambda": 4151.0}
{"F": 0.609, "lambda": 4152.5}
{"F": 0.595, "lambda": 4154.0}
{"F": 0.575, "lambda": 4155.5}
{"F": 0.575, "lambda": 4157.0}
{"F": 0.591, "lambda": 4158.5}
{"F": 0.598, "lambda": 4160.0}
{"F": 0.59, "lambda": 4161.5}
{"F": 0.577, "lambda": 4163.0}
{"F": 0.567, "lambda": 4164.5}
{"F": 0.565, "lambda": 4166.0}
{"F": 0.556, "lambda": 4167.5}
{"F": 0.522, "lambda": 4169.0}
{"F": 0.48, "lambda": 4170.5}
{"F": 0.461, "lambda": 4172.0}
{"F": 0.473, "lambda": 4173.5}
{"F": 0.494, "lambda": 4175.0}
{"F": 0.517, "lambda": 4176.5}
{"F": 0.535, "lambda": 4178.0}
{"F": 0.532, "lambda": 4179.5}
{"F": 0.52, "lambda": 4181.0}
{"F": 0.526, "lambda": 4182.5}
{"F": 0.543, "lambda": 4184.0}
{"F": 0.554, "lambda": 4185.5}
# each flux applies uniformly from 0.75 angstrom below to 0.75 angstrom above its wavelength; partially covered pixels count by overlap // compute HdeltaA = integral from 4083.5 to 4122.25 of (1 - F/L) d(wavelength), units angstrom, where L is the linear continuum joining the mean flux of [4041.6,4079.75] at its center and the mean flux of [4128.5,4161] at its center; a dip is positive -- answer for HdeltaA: 0.69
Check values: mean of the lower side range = 0.511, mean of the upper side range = 0.591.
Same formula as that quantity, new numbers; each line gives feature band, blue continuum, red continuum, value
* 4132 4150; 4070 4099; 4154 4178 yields -1.3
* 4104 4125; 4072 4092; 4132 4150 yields 2.3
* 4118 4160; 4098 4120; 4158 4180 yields -3.9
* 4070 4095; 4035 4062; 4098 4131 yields -2.8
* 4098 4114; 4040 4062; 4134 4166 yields 0.6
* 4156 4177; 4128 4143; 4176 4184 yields 0.4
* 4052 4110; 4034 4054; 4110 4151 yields 0.5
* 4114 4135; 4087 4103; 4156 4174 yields 0.5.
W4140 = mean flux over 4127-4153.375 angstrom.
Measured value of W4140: 0.592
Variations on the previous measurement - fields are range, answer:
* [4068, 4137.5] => 0.553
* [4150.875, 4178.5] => 0.55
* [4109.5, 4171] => 0.567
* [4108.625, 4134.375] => 0.548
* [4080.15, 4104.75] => 0.555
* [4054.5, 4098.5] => 0.537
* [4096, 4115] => 0.528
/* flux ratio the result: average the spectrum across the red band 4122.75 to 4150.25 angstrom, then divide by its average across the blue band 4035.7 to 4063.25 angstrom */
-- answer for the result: 1.2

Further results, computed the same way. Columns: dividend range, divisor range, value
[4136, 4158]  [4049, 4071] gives 1.21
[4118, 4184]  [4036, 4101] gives 1.06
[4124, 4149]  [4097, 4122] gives 1.14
